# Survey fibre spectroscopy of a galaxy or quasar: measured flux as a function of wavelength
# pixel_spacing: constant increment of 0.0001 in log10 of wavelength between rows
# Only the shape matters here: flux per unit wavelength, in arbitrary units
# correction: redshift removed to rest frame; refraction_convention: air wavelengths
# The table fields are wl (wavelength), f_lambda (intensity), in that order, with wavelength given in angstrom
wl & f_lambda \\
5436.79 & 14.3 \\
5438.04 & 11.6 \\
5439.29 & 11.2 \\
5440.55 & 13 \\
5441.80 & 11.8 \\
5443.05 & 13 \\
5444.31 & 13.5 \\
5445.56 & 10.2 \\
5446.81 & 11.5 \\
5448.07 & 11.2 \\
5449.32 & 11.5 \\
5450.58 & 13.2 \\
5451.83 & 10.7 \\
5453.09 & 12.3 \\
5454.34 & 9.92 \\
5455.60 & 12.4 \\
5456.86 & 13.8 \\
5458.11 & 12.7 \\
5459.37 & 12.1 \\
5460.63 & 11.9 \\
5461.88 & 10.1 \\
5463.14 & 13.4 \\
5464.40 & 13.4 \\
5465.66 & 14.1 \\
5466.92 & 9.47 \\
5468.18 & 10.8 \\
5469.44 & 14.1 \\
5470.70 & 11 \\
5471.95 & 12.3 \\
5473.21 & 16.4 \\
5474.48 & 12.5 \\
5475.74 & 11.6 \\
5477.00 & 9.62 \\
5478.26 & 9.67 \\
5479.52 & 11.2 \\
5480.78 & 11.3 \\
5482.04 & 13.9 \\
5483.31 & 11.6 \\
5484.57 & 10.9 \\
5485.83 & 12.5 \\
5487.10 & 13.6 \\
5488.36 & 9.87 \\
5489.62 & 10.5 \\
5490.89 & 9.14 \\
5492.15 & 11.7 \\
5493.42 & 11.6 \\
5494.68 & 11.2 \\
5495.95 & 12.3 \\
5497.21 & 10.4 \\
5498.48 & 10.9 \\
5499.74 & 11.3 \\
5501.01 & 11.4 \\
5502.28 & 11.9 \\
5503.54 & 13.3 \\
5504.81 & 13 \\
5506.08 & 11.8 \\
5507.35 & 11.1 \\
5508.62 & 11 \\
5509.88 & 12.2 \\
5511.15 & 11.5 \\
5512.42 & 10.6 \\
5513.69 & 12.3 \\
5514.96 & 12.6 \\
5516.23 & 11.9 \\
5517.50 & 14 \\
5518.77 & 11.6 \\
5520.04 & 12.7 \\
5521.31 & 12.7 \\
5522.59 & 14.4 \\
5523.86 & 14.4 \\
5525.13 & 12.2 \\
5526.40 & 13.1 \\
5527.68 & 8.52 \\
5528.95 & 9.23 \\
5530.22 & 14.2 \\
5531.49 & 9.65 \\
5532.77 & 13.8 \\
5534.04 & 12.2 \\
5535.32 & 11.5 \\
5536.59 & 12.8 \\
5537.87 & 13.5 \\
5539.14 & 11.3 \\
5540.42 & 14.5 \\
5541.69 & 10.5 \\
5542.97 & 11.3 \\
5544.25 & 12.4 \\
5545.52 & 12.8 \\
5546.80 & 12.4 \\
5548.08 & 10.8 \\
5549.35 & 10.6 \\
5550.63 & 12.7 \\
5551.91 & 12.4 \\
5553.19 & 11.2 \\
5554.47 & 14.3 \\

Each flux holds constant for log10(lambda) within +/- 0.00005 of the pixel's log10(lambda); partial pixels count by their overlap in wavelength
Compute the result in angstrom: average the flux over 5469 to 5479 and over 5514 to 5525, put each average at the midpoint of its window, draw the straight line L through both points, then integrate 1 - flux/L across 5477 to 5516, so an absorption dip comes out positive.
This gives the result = 3.2 angstrom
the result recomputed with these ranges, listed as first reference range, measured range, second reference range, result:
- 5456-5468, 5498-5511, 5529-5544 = 0.5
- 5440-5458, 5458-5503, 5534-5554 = 1.2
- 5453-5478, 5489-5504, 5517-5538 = 1.2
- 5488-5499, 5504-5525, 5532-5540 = -1.2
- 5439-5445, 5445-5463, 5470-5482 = 0.8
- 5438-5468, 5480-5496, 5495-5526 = 0.8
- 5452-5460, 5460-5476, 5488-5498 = -1.0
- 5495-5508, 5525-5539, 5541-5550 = -0.3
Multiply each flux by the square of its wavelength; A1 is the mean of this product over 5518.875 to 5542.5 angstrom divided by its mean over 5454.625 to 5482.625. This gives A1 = 1.0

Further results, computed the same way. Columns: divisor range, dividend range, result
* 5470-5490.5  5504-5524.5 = 1.07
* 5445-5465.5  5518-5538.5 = 1.06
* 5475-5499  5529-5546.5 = 1.11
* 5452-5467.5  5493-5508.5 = 0.98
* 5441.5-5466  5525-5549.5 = 1.01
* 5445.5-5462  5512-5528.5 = 1.08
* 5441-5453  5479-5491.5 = 0.98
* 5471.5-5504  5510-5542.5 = 1.07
